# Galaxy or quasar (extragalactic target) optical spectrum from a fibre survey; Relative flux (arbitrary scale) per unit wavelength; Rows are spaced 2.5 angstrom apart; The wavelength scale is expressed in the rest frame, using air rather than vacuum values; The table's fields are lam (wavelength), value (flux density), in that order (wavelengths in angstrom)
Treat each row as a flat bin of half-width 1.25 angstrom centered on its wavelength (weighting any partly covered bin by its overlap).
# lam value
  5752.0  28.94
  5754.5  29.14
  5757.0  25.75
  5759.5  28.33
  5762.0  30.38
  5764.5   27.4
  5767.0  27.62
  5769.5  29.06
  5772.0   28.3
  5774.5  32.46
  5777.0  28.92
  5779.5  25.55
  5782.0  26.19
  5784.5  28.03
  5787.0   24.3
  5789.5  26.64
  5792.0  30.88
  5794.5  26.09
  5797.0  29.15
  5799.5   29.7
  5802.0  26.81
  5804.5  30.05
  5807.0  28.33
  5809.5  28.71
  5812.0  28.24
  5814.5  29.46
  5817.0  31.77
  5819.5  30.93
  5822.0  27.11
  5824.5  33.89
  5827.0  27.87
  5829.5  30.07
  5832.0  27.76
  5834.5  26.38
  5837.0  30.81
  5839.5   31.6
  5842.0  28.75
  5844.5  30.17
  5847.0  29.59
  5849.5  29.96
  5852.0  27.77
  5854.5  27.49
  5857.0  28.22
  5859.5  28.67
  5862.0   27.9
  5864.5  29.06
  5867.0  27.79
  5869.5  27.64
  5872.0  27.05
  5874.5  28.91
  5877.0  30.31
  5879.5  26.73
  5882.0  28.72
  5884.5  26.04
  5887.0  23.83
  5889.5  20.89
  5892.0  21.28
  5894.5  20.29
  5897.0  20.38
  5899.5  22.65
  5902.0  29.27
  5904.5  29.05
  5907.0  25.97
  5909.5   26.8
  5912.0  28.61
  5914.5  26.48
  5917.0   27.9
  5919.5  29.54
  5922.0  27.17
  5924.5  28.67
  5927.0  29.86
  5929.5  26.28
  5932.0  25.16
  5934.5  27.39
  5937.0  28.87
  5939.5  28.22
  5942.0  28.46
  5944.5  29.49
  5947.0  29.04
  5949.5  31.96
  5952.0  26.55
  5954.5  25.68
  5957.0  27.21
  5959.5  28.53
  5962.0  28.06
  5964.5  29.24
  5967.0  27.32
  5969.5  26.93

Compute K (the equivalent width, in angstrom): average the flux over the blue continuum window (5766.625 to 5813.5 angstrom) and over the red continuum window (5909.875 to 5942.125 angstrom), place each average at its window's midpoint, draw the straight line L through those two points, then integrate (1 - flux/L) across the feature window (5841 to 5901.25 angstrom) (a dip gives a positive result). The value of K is 2.8 angstrom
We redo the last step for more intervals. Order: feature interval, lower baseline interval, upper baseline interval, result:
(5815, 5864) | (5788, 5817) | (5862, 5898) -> -3.65 angstrom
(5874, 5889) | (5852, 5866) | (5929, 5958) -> 0.59 angstrom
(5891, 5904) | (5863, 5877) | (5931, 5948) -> 2.33 angstrom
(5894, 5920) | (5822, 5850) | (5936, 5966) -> 2.44 angstrom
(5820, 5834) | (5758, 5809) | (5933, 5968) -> -0.52 angstrom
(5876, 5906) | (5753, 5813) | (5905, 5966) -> 3.33 angstrom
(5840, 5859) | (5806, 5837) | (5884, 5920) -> -0.75 angstrom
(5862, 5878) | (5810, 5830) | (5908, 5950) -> 0.38 angstrom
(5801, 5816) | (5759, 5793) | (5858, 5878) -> -0.25 angstrom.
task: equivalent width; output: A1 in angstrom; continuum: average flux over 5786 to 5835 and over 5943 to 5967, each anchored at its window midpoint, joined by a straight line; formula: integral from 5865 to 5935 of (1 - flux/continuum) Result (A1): 5.0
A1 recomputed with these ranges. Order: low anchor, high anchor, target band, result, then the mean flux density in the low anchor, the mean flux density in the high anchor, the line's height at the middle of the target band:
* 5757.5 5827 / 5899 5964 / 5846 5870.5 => -0.1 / 28.6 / 27.9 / 28.3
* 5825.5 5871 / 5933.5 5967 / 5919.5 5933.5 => 0.4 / 28.8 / 28.3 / 28.4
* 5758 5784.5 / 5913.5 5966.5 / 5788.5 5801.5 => 0.0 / 28.4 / 28.1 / 28.3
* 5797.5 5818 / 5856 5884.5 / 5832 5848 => -0.4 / 29.1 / 28.2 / 28.6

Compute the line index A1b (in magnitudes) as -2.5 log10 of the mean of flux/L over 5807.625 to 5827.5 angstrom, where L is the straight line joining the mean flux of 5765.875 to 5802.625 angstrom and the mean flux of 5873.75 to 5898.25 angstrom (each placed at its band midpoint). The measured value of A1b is -0.11 mag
